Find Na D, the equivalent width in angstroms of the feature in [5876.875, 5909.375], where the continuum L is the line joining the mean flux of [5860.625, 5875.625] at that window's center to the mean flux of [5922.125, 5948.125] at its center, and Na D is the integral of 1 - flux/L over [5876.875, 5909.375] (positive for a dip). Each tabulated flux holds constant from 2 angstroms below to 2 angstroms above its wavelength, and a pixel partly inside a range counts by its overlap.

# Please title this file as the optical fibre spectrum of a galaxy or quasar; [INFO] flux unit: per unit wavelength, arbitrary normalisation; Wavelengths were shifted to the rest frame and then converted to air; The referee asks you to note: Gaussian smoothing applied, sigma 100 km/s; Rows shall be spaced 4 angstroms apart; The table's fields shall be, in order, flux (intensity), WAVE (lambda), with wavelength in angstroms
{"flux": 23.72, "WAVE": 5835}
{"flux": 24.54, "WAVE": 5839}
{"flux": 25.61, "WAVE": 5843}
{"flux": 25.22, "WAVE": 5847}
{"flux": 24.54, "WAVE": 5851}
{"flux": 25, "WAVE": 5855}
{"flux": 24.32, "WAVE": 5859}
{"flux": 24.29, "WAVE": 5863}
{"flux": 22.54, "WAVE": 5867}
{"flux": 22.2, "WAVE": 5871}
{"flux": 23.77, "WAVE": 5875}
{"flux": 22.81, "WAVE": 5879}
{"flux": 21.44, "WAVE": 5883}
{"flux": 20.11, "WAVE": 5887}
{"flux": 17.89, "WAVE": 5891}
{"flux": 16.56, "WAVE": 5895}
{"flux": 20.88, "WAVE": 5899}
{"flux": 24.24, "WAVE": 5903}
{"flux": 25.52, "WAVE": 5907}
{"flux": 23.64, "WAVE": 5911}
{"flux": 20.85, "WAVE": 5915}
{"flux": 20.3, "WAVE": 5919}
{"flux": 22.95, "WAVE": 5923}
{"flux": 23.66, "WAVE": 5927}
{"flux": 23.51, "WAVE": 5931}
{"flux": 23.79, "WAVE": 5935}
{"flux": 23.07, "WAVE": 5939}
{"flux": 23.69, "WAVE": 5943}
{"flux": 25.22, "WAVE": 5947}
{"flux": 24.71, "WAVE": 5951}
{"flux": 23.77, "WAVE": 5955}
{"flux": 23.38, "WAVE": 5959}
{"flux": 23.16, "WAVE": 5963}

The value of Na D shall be 2.99 angstroms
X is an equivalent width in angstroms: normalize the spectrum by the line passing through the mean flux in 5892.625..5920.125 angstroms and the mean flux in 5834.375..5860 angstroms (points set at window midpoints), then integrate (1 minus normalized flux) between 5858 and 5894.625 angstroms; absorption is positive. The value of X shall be 2.3 angstroms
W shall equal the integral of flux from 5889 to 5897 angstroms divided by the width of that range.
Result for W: 17.2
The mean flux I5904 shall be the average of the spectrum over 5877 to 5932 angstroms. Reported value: 21.7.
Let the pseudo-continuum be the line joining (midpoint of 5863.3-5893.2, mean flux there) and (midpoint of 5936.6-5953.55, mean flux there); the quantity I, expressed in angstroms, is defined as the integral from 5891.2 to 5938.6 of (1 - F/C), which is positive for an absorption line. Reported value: 1.7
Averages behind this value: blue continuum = 21.7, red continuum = 24.2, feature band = 22.2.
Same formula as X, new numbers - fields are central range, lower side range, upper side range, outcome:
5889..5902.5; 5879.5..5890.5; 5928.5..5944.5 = 1.39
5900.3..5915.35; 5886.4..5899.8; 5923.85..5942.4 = -2.51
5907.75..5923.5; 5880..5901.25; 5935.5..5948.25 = -0.33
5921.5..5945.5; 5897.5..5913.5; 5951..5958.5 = 0.29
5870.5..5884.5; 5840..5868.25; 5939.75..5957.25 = 1.06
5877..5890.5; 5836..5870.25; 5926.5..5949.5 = 1.75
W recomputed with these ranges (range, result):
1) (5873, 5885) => 22.7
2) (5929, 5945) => 23.5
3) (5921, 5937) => 23.5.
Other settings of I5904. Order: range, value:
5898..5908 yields 23.6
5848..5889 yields 23.2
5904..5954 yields 23.4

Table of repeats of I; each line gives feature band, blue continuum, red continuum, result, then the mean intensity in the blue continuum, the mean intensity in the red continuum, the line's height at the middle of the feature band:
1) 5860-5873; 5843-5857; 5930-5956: 0.9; 25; 24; 24.8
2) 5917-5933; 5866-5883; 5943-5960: 0.8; 22.7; 24.3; 23.7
